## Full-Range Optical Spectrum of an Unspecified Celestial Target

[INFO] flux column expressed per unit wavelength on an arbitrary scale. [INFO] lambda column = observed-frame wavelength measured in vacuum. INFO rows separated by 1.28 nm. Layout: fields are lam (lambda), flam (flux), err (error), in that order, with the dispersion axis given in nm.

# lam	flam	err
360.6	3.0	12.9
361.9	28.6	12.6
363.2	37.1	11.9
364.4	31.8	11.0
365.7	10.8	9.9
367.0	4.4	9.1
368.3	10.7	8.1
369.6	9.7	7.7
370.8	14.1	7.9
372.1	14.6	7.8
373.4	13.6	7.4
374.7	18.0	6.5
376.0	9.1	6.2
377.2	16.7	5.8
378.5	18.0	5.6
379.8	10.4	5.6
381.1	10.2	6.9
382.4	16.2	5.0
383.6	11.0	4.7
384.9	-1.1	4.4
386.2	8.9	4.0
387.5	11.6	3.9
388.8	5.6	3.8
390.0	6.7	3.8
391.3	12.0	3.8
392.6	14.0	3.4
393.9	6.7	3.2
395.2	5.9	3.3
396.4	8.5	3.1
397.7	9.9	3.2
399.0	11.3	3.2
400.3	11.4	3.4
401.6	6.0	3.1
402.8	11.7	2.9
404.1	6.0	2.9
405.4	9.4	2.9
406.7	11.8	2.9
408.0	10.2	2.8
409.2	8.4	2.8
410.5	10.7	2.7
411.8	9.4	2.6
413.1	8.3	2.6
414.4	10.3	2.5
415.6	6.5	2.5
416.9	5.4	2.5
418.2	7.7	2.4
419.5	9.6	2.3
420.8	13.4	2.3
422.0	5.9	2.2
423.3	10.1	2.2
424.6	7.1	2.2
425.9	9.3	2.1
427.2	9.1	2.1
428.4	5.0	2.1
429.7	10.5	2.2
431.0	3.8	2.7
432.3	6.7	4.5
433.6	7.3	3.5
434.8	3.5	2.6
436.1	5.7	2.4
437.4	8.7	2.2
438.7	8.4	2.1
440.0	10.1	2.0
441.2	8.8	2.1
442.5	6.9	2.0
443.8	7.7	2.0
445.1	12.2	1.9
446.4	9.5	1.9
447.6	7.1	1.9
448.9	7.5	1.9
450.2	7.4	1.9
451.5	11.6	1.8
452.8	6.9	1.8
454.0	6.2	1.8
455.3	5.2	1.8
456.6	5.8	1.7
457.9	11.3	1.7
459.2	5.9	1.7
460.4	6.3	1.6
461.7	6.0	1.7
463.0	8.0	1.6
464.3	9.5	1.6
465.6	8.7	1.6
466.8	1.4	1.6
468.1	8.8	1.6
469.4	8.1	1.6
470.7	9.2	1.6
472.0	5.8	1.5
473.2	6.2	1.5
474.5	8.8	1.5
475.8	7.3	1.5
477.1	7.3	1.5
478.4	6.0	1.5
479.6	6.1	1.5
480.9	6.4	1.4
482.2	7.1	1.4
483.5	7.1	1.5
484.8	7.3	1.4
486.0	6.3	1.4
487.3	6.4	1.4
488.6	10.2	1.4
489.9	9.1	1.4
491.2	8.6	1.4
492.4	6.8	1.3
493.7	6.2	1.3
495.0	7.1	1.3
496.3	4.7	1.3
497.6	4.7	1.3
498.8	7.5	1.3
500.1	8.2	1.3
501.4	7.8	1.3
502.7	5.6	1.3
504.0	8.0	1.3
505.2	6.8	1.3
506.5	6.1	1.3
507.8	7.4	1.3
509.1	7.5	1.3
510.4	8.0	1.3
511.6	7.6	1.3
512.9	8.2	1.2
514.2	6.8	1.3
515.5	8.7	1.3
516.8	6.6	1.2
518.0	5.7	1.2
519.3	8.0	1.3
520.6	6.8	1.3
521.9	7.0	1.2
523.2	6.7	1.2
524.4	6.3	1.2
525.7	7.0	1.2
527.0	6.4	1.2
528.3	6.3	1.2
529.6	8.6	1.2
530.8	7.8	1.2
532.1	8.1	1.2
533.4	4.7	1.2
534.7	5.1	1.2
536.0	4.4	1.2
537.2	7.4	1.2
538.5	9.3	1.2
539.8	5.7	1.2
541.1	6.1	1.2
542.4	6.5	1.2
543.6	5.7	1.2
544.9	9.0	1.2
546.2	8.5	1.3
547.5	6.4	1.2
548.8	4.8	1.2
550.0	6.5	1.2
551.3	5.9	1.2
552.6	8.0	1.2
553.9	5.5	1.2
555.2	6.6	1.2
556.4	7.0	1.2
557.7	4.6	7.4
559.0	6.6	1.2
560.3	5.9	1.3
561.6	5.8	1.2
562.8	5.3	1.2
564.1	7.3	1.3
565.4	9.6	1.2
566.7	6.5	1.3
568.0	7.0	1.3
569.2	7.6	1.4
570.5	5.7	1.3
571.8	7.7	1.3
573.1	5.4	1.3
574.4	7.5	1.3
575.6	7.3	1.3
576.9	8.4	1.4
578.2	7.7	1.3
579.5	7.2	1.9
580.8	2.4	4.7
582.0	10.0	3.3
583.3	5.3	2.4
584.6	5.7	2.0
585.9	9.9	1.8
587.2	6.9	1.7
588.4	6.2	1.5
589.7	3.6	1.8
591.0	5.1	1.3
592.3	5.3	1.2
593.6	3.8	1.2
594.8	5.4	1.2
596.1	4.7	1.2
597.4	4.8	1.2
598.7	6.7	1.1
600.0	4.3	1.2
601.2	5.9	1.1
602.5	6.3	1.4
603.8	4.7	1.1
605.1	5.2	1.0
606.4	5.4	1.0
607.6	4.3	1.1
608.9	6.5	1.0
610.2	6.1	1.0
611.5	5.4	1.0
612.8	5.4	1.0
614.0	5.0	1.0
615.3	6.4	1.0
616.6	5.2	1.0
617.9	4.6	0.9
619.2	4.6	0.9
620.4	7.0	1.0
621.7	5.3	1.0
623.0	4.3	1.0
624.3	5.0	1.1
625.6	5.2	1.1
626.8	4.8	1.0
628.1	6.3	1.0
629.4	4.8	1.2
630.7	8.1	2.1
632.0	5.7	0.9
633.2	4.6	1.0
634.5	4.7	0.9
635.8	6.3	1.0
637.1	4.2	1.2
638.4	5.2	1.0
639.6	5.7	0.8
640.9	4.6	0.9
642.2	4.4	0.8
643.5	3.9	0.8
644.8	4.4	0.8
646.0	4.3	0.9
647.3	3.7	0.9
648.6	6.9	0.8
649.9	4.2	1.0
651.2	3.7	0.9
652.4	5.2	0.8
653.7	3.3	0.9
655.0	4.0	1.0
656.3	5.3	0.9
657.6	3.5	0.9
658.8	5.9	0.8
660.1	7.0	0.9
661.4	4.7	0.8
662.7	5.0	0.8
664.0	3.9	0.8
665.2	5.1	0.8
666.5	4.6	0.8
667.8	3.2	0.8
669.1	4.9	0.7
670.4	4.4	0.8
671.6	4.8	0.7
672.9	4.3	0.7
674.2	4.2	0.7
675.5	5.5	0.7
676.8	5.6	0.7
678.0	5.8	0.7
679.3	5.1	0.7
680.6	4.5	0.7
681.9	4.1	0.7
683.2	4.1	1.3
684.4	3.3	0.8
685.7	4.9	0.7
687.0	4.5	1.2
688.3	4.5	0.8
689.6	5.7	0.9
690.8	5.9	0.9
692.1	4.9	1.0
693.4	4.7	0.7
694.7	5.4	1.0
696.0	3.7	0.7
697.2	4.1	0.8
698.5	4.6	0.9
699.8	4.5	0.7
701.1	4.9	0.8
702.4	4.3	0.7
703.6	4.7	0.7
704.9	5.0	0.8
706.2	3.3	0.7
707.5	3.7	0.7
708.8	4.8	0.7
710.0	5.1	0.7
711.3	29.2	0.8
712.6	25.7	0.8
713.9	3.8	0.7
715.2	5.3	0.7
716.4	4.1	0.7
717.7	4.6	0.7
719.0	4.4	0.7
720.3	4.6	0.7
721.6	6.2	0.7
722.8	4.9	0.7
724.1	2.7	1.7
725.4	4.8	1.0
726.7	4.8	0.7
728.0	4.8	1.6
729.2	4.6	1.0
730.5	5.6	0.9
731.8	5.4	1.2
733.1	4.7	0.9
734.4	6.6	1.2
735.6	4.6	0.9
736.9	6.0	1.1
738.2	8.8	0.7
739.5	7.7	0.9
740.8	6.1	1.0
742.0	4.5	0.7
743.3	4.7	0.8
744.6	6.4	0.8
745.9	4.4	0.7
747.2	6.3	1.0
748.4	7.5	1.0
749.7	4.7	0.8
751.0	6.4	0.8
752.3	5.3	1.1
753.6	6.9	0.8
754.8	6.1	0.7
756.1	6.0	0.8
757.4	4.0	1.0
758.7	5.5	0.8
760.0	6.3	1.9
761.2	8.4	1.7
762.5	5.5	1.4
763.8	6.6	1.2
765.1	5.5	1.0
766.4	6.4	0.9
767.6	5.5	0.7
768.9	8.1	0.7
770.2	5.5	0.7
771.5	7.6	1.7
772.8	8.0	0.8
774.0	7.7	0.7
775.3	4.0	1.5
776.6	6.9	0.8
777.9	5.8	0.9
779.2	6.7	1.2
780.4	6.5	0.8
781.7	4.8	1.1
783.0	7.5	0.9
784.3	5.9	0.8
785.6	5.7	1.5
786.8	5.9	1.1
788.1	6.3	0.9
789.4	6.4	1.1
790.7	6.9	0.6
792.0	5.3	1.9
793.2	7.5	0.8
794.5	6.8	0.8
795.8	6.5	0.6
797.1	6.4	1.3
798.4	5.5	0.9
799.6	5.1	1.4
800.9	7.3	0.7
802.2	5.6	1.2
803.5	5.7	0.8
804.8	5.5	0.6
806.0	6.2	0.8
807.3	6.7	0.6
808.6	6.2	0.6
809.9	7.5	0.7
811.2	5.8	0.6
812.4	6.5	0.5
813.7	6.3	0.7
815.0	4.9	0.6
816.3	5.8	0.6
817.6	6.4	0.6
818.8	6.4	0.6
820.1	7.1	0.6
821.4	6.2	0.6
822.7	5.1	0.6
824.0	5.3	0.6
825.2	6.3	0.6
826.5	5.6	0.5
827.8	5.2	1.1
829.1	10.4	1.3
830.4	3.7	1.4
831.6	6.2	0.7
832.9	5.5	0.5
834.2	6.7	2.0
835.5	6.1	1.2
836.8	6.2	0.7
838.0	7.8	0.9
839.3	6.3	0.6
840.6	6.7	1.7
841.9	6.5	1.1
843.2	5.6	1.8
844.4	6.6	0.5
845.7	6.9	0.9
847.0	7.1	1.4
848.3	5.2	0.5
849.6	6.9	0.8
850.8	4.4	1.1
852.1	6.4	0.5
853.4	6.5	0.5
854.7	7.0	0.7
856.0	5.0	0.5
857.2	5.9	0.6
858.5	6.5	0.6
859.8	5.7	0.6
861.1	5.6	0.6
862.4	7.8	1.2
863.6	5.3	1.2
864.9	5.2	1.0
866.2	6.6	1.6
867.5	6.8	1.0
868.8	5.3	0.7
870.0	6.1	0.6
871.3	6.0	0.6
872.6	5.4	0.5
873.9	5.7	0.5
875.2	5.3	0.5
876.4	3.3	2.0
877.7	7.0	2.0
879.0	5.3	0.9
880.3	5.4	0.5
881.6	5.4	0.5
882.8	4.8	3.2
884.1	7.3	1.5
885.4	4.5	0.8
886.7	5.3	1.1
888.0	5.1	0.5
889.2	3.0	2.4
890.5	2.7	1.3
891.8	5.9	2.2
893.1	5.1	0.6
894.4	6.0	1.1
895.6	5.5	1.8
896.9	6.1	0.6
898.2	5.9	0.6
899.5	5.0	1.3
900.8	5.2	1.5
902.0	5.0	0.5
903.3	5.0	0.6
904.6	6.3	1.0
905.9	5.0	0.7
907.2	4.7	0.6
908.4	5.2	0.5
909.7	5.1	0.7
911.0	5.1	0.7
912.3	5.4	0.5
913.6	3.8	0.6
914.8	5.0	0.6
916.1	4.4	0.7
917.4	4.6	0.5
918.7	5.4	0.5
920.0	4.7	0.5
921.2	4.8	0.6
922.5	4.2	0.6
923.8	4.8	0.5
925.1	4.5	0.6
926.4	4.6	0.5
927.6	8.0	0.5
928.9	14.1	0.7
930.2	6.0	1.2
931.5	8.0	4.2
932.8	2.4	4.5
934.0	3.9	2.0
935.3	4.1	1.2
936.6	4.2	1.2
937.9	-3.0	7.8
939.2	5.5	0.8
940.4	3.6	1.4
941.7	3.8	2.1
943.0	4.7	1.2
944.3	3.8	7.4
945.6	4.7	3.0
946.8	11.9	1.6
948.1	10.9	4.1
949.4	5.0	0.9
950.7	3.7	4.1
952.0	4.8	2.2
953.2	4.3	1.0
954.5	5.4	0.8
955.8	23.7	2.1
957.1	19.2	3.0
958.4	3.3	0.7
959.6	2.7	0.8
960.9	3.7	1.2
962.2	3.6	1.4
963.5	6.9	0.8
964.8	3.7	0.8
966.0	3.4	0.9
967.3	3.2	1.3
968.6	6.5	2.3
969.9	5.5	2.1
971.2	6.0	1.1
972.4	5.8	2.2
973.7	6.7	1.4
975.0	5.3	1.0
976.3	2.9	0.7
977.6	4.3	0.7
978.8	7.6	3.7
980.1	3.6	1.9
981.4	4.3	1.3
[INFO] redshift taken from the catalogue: 0.91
